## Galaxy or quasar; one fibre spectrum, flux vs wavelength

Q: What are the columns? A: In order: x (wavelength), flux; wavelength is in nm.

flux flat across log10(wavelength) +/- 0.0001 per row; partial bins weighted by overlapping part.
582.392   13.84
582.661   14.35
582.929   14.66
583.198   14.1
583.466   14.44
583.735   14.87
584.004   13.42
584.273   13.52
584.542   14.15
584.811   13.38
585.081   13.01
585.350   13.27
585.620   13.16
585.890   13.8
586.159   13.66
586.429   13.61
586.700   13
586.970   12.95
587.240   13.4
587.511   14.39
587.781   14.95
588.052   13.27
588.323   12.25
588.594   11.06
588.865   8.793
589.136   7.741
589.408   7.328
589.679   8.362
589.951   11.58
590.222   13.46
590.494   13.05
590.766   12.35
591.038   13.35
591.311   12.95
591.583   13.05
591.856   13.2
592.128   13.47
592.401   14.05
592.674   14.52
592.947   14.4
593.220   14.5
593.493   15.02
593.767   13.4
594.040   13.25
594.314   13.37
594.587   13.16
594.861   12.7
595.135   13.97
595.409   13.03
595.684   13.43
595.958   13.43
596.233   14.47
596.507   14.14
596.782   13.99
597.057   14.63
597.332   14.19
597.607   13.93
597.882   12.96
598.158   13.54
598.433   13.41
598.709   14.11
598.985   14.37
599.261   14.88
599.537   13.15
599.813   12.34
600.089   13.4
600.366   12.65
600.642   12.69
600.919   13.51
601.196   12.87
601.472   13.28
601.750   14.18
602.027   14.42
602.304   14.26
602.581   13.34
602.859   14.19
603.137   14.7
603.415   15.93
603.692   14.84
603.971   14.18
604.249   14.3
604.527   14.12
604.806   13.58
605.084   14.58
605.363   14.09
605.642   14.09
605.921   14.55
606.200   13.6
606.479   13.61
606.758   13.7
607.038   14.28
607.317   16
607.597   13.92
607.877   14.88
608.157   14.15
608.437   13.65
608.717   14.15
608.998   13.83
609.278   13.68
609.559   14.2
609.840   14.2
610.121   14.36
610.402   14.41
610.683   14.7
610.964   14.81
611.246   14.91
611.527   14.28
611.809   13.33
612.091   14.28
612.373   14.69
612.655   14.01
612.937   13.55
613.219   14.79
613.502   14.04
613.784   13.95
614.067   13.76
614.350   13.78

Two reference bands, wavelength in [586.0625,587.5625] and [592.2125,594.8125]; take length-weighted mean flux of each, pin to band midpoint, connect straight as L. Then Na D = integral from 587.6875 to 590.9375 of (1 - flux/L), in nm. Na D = 0.59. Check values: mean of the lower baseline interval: 13.4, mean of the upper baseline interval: 13.9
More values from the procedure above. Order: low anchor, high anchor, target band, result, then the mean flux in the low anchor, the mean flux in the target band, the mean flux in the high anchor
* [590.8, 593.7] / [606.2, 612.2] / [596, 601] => 0.10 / 13.8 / 13.7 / 14.2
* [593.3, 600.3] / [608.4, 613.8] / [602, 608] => -0.14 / 13.7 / 14.3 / 14.2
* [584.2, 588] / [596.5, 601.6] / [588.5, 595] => 0.55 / 13.6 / 12.4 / 13.6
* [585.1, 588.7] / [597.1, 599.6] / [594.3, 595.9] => 0.05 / 13.3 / 13.3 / 13.9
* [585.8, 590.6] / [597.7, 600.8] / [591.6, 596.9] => -0.40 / 12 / 13.7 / 13.4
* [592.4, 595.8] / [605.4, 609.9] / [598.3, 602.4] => 0.11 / 13.7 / 13.6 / 14.2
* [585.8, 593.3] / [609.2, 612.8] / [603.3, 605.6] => -0.11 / 12.6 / 14.4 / 14.3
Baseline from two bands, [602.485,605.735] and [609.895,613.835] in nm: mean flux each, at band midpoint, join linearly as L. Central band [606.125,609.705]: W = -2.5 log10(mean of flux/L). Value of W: 0.01 mag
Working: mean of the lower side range 14.3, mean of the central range 14.1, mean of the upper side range 14.3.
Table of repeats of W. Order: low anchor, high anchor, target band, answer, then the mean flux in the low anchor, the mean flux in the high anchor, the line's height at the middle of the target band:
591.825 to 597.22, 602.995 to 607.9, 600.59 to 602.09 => 0.053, 13.8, 14.4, 14.2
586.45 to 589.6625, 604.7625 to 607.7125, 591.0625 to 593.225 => -0.122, 11.7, 14.2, 12.2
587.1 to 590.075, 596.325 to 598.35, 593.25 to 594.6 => -0.074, 11.2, 13.9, 12.9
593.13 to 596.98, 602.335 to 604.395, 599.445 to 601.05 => 0.100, 13.7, 14.5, 14.2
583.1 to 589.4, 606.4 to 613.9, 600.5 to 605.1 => -0.016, 12.9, 14.2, 13.8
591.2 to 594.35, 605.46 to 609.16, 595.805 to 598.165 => -0.003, 13.8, 14.2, 13.9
